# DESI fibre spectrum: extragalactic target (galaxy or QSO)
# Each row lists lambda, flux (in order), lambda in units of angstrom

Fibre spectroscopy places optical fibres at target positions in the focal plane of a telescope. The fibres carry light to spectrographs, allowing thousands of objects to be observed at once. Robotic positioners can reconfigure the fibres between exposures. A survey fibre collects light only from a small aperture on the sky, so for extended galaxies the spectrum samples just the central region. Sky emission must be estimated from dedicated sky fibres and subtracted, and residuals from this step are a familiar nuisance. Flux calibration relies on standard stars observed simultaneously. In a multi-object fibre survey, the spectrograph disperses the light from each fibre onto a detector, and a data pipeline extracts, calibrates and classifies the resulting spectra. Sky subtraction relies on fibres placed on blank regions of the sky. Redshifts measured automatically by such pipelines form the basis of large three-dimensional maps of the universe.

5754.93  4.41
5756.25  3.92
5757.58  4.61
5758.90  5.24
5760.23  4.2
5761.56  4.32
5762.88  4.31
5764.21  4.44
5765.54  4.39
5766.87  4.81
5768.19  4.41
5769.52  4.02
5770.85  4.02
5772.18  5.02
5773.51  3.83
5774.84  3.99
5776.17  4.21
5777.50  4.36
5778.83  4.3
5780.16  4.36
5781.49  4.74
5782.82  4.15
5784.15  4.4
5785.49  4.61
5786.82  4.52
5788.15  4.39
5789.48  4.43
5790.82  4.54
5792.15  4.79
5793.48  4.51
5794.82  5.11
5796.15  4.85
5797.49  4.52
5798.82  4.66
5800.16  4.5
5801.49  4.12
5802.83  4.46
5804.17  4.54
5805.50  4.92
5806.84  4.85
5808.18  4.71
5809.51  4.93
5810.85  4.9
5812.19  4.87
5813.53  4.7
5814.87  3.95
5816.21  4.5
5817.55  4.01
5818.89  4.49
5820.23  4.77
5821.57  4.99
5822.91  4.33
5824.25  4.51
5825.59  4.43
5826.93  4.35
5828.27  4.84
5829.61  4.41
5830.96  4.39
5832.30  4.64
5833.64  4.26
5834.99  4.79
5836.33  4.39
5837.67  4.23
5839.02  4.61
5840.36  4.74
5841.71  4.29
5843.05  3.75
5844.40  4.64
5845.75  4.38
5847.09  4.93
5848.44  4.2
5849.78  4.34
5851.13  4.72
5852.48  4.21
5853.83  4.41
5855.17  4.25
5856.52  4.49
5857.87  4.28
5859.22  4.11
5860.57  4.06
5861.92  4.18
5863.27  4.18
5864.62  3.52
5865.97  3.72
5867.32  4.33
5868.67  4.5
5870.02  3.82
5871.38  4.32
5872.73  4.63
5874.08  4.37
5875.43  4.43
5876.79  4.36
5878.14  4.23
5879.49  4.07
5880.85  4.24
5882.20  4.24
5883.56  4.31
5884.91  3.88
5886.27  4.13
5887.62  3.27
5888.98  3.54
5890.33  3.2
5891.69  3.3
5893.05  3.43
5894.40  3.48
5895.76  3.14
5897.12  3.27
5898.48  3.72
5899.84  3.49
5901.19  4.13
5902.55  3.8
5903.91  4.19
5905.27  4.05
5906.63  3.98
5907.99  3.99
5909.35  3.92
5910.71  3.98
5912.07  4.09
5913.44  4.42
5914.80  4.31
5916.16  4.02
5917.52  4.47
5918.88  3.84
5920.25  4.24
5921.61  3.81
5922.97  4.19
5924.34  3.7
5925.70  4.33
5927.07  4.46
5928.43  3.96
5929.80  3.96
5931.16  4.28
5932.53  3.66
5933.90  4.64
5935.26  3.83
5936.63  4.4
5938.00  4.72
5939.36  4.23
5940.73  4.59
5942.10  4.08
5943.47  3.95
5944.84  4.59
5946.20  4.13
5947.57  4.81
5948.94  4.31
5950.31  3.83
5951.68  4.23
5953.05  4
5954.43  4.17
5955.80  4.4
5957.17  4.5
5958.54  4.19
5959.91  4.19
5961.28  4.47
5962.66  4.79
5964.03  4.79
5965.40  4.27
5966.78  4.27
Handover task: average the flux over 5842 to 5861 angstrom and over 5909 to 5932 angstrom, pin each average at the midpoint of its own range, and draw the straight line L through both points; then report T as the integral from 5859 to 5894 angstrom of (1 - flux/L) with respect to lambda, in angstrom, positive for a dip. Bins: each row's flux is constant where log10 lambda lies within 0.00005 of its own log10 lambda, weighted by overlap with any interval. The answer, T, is 2.09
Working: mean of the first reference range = 4.34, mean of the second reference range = 4.12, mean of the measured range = 4.01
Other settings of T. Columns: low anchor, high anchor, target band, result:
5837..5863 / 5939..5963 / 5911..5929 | 0.7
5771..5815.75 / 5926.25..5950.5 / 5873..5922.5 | 4.6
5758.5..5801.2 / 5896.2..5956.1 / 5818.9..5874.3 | -0.9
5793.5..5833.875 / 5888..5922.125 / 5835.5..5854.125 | -0.4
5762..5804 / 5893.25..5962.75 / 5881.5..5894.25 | 1.5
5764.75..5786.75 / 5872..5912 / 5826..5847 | -1.8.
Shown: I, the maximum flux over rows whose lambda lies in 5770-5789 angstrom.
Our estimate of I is 5.02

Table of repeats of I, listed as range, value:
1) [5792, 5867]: 5.11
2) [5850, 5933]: 4.72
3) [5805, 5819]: 4.93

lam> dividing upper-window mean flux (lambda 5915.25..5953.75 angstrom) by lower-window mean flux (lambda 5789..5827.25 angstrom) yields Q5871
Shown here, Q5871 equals 0.9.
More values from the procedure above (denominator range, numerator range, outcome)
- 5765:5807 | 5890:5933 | 0.87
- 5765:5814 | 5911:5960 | 0.93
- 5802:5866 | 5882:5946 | 0.90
